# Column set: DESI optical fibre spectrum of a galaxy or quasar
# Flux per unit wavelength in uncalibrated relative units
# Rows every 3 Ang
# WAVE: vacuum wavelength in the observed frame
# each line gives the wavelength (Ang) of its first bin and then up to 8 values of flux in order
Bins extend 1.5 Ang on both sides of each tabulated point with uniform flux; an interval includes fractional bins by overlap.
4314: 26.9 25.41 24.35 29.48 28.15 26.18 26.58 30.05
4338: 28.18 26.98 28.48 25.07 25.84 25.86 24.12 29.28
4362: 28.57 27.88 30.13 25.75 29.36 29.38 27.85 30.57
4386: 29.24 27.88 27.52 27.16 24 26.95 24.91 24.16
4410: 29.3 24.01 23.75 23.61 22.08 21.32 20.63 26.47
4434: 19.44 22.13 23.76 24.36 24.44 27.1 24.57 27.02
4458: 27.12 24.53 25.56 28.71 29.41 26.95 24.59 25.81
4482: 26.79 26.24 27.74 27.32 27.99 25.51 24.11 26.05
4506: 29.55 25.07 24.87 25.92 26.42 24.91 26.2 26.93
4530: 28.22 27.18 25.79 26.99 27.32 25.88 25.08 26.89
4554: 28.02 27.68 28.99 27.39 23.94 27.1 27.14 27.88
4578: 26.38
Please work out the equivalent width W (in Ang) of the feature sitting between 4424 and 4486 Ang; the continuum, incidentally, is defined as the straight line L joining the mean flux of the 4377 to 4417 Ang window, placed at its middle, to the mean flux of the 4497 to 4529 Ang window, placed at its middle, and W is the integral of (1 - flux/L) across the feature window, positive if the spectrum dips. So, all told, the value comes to 3.07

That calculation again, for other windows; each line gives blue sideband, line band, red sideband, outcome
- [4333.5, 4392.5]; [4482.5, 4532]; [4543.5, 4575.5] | 1.3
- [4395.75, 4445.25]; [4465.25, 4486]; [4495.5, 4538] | -1.4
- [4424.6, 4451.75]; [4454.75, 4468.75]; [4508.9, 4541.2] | -1.4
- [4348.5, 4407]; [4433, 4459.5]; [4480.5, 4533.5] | 2.3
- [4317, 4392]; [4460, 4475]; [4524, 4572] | 0.1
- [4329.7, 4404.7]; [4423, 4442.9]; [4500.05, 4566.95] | 3.5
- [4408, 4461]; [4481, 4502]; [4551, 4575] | -0.8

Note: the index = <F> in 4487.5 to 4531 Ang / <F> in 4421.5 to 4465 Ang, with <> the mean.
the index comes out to 1.10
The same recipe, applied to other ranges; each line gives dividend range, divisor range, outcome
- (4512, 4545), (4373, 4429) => 1.02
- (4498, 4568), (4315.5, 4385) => 0.96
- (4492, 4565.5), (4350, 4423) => 0.99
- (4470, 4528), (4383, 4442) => 1.06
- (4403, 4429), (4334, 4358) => 0.89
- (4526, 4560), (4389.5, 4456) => 1.10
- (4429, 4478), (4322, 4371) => 0.92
